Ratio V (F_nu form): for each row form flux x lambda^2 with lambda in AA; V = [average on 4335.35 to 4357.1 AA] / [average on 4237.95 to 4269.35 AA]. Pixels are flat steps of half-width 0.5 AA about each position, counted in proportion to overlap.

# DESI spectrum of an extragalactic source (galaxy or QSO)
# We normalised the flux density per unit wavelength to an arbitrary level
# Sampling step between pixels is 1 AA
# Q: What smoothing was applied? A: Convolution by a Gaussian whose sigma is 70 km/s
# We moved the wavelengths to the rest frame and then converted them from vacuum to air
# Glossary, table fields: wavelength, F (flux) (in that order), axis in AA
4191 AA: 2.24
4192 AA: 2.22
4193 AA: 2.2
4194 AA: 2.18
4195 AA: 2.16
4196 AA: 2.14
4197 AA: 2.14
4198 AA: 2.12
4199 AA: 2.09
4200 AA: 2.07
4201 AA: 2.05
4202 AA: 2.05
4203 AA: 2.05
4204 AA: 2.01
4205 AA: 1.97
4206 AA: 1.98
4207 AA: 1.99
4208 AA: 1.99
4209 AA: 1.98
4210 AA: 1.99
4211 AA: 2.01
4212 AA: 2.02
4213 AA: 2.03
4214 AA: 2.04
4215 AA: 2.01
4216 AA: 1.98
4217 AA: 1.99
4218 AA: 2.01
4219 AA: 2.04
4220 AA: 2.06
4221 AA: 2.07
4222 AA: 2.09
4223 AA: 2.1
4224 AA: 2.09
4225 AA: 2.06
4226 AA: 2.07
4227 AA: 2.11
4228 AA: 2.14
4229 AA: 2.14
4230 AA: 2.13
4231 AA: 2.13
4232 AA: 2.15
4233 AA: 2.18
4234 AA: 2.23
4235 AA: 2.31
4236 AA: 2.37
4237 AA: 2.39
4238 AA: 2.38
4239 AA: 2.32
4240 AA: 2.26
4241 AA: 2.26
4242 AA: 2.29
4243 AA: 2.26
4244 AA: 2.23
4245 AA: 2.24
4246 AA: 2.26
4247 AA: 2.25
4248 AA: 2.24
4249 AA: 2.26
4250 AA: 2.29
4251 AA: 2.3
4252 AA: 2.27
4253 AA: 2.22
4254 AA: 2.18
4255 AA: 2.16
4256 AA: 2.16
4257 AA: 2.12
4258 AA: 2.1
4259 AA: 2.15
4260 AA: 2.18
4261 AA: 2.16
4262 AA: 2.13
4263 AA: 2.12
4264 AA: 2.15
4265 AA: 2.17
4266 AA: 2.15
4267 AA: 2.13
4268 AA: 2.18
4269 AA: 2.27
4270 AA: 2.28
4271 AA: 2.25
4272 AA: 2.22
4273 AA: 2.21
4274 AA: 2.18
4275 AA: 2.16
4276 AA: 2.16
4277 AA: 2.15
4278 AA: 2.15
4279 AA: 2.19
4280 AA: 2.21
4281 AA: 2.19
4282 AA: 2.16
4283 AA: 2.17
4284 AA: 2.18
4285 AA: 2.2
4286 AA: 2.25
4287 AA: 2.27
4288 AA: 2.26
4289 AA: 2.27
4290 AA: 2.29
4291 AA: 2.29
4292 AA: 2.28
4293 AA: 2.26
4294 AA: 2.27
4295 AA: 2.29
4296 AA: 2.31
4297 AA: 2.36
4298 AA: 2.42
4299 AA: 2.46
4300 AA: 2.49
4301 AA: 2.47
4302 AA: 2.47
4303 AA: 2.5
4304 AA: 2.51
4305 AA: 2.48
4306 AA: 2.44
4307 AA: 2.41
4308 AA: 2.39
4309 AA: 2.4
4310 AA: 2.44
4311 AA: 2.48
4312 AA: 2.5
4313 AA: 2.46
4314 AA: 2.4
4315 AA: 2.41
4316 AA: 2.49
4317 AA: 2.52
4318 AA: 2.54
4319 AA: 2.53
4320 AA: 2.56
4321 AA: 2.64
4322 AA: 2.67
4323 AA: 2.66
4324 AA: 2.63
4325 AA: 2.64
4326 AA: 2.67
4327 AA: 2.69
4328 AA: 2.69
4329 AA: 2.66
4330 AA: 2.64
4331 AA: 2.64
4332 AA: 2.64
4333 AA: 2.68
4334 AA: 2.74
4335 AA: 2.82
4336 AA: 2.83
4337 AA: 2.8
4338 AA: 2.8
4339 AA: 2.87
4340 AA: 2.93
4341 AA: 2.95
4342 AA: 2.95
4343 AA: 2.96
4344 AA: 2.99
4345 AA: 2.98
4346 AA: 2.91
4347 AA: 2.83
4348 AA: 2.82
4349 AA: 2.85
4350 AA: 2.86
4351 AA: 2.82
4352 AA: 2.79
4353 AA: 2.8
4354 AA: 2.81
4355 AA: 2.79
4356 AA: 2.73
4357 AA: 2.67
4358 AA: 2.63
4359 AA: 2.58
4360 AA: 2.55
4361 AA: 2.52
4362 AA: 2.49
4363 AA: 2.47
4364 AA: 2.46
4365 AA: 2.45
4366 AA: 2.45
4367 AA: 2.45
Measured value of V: 1.35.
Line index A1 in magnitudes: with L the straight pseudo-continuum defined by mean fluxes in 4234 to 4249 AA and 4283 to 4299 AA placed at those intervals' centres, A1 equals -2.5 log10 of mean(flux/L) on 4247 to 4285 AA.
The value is 0.047 mag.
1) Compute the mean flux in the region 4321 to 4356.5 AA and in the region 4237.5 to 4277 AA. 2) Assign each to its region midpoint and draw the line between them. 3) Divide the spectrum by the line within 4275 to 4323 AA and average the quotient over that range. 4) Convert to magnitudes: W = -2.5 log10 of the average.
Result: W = 0.06 mag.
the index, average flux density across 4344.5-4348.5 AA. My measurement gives 2.89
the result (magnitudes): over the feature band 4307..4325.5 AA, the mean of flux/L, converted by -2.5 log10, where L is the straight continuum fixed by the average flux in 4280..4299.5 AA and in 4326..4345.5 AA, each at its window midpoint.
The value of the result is 0.03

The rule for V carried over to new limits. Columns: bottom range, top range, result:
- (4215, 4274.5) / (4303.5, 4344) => 1.25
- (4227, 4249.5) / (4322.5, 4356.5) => 1.30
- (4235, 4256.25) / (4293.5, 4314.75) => 1.10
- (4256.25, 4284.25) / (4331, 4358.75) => 1.34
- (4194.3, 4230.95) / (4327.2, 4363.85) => 1.43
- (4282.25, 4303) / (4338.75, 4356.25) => 1.27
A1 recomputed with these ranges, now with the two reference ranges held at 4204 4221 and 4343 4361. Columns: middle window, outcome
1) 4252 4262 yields 0.046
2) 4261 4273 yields 0.061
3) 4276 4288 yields 0.095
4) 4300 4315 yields 0.037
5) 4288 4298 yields 0.074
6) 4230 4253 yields -0.046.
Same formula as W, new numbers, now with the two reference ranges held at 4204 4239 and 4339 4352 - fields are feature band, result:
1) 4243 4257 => 0.023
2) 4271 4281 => 0.124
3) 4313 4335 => 0.062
